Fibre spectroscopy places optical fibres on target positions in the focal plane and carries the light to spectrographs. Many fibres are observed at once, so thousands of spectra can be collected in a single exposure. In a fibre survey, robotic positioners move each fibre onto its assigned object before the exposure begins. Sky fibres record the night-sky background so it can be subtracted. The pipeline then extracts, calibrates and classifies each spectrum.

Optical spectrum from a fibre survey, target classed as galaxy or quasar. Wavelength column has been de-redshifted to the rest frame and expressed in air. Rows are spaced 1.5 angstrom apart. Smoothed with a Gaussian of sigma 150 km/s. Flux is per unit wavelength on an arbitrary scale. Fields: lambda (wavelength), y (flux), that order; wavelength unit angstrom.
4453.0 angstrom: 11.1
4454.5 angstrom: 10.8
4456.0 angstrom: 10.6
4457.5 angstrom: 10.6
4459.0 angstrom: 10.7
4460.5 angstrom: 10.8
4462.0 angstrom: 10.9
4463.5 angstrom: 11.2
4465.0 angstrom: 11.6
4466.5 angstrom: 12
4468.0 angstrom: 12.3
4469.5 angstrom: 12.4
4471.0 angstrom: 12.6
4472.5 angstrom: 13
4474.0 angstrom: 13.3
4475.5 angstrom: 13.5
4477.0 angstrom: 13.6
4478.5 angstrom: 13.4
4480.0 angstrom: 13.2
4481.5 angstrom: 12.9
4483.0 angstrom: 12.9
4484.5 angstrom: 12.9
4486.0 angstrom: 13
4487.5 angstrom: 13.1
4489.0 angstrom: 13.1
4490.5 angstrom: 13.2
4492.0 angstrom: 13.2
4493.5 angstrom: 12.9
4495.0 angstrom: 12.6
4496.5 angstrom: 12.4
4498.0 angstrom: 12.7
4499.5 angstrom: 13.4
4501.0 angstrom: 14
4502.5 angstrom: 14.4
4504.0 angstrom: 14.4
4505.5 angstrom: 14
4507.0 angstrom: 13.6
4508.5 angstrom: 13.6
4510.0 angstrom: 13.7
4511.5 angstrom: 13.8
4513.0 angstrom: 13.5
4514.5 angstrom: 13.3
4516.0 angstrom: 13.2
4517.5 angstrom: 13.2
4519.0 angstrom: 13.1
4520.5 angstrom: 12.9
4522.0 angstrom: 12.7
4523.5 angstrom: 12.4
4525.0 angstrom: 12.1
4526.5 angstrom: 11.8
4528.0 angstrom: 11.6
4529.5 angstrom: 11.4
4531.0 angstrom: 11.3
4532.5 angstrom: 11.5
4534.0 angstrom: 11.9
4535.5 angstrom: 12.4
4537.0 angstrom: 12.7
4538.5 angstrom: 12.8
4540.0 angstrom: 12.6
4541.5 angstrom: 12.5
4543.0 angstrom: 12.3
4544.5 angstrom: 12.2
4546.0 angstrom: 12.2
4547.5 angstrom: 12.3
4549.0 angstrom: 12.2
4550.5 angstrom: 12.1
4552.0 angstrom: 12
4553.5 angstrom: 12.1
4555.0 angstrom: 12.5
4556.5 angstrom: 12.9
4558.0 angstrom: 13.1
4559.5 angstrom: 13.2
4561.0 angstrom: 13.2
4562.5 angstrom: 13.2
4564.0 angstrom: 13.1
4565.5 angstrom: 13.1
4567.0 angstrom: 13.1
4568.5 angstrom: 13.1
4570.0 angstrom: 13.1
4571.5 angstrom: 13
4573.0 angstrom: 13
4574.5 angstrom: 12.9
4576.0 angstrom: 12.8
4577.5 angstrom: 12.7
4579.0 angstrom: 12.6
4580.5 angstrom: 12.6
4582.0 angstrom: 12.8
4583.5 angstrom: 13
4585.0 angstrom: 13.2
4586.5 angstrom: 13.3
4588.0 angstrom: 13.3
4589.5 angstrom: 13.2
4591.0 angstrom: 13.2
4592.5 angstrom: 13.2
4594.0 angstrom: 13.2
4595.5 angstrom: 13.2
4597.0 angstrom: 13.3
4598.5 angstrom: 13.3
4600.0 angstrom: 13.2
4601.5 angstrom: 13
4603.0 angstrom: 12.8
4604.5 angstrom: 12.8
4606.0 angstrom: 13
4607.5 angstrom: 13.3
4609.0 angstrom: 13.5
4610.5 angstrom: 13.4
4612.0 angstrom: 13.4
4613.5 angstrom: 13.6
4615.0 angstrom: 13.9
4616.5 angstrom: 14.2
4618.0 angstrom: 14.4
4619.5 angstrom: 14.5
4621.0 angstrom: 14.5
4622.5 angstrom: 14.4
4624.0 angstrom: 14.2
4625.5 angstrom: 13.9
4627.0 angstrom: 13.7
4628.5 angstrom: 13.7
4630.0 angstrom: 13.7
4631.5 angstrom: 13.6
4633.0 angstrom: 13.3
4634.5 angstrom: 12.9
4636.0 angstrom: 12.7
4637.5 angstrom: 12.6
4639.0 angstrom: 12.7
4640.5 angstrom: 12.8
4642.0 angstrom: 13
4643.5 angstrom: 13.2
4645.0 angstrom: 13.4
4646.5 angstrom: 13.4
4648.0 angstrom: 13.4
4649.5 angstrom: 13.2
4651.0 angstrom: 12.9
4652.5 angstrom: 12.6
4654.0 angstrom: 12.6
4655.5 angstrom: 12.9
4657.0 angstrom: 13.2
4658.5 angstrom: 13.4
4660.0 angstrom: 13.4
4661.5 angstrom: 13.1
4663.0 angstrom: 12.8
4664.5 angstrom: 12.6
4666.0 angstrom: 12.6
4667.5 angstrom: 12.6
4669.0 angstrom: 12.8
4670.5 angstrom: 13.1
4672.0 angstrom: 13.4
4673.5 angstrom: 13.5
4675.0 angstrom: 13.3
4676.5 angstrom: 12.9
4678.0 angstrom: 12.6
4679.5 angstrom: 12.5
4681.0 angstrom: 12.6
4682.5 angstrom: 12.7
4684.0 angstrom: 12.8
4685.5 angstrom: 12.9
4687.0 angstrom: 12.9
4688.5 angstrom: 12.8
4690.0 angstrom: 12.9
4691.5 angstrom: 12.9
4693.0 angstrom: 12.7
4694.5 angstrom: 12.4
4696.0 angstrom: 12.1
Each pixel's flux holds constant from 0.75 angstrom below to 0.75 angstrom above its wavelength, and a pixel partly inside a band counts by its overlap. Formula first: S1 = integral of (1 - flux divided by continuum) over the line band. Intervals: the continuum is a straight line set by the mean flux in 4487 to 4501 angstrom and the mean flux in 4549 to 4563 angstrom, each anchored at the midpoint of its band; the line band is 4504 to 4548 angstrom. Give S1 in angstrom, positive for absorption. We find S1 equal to 0.6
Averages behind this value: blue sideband 13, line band 12.7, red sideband 12.7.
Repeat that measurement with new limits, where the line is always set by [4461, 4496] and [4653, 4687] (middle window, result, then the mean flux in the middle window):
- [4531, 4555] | 1.0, 12.2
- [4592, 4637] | -2.3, 13.5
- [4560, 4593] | -0.5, 13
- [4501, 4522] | -1.4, 13.6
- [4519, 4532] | 0.7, 12.1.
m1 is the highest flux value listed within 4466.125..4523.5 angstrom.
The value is 14.4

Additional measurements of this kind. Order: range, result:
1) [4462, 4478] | 13.6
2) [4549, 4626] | 14.5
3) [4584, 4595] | 13.3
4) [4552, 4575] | 13.2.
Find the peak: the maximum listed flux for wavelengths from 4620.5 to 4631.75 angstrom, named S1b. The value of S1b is 14.5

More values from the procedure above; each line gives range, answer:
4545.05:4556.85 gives 12.9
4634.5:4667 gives 13.4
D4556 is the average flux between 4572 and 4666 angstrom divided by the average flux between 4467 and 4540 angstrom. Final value 1.02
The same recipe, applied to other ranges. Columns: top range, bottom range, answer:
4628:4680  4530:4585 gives 1.03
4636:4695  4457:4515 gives 1.00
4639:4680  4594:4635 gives 0.96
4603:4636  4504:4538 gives 1.07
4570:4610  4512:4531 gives 1.04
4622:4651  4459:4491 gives 1.06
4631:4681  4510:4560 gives 1.04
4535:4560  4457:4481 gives 1.02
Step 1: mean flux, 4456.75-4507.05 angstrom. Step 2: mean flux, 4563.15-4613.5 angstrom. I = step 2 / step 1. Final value 1.03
